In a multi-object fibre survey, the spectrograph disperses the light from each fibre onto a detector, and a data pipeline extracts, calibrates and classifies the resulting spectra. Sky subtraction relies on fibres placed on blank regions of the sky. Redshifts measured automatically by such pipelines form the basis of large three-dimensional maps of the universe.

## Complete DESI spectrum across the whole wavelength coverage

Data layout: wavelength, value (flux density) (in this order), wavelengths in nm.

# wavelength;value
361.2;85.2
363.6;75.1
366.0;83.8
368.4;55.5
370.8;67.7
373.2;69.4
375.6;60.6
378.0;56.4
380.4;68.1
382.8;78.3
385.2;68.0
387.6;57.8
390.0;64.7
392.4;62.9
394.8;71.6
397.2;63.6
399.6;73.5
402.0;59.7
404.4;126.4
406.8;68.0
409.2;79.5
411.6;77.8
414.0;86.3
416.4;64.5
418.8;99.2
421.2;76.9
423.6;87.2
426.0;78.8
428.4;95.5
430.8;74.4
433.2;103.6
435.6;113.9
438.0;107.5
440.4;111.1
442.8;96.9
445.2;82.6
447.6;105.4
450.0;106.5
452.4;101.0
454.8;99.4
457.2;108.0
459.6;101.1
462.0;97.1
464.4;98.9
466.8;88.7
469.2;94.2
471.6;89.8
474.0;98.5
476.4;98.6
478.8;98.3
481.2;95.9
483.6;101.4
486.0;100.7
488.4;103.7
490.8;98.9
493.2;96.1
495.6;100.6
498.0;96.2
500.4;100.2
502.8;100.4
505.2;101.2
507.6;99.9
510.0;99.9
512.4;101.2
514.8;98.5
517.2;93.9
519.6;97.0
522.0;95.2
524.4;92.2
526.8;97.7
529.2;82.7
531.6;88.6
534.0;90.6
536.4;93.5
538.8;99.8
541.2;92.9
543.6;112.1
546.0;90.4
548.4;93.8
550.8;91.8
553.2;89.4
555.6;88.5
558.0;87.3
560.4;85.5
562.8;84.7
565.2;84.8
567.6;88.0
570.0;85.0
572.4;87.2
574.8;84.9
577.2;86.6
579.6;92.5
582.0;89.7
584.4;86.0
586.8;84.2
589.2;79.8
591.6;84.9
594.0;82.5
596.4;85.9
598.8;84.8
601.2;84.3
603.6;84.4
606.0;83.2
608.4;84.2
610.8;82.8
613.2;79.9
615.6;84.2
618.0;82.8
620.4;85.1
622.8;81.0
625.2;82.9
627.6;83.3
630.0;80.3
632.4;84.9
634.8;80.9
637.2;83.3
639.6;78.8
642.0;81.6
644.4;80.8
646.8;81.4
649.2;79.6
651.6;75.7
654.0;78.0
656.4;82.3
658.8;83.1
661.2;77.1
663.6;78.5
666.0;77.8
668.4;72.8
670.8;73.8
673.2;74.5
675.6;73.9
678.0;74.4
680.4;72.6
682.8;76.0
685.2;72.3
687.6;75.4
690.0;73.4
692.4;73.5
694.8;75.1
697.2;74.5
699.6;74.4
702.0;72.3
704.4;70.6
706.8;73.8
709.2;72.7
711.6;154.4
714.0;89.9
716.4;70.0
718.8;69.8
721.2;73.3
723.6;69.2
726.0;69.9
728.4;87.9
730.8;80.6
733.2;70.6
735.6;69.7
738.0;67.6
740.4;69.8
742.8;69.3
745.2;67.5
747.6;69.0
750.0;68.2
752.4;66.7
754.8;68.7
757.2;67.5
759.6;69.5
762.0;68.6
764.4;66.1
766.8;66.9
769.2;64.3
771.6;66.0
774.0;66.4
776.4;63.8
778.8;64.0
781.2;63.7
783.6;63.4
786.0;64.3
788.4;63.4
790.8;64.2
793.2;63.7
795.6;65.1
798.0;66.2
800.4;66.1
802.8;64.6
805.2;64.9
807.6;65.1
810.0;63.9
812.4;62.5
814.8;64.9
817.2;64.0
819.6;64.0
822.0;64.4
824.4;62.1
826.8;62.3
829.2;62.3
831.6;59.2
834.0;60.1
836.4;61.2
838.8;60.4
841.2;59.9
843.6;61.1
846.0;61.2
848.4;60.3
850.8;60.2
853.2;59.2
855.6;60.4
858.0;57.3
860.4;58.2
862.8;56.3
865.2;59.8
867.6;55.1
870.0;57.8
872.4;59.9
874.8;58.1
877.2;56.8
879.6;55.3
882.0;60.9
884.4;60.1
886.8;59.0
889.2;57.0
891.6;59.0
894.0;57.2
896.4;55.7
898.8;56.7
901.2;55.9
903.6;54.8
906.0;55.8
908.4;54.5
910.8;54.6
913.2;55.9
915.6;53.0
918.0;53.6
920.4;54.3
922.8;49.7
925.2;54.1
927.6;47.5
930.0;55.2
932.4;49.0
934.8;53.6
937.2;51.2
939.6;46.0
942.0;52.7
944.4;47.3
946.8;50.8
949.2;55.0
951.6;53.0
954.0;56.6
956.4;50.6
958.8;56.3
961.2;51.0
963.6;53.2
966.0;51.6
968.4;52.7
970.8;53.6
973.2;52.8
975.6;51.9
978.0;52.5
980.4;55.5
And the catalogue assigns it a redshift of 0.085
